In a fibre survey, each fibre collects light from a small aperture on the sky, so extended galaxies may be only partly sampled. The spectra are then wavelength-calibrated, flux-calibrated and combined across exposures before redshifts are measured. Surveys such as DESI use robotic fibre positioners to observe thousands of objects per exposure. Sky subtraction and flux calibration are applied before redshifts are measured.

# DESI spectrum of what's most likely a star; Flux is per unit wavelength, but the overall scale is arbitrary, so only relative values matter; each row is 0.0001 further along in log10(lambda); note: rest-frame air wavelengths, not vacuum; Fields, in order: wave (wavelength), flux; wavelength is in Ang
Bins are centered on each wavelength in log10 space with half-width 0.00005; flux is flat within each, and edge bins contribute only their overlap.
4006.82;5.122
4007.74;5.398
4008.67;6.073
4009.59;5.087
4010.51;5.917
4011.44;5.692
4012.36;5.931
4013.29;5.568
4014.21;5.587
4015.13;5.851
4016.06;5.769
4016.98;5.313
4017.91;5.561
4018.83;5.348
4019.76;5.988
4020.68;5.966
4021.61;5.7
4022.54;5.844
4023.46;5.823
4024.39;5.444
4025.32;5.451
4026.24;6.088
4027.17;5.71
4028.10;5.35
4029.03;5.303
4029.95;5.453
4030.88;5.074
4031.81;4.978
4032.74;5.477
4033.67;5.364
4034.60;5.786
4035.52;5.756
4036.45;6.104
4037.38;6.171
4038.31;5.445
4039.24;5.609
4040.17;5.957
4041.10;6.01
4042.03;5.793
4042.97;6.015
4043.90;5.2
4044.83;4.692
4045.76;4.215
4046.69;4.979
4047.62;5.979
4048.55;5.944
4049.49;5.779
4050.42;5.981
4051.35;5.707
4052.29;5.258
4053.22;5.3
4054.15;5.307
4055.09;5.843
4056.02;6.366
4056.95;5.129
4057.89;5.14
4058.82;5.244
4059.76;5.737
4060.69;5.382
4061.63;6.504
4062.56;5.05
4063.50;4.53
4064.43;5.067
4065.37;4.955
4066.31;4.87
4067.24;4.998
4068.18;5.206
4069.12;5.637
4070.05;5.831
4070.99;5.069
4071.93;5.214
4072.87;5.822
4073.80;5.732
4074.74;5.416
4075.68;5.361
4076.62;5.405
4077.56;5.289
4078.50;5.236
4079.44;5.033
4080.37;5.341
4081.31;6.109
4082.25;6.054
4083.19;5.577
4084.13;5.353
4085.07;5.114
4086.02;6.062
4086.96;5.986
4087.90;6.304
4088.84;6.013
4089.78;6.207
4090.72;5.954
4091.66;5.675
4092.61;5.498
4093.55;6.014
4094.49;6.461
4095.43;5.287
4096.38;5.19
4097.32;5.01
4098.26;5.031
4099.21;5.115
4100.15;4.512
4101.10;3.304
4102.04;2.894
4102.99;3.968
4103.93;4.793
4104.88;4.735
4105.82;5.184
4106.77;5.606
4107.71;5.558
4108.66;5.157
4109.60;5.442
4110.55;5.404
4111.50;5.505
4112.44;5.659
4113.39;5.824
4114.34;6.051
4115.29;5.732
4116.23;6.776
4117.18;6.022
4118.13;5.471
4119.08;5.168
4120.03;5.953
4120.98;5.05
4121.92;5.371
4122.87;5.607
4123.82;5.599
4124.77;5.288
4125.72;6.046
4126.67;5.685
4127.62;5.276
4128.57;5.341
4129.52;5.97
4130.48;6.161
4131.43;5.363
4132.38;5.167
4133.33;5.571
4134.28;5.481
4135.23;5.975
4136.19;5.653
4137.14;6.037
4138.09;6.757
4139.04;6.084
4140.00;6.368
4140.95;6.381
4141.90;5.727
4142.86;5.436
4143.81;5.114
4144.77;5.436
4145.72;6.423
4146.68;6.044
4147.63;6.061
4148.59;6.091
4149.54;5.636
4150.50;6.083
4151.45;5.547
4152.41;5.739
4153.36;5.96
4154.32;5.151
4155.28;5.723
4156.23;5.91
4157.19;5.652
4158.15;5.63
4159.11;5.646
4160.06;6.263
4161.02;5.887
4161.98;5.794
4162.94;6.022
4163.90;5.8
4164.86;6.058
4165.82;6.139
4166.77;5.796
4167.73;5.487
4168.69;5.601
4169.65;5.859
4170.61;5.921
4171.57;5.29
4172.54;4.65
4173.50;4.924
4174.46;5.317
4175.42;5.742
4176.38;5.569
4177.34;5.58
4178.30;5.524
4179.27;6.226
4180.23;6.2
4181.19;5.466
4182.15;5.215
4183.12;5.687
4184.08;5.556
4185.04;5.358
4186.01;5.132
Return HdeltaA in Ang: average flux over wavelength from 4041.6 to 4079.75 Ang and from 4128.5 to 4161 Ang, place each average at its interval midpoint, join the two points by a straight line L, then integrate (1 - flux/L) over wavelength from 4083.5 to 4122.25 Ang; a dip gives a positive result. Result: 1.4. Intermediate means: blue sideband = 5.4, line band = 5.4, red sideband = 5.82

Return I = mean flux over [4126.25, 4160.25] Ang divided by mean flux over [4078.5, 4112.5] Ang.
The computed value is 1.09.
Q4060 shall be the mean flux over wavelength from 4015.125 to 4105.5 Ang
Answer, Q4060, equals 5.44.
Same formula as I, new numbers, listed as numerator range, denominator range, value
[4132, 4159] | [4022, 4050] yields 1.05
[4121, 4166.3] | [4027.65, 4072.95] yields 1.06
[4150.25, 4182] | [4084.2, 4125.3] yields 1.05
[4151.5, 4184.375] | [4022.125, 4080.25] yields 1.04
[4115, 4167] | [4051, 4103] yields 1.08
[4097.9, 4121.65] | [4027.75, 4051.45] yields 0.94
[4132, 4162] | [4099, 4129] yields 1.10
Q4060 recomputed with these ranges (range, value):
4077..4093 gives 5.69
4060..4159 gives 5.53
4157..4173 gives 5.74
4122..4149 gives 5.78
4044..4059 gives 5.43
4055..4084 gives 5.42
